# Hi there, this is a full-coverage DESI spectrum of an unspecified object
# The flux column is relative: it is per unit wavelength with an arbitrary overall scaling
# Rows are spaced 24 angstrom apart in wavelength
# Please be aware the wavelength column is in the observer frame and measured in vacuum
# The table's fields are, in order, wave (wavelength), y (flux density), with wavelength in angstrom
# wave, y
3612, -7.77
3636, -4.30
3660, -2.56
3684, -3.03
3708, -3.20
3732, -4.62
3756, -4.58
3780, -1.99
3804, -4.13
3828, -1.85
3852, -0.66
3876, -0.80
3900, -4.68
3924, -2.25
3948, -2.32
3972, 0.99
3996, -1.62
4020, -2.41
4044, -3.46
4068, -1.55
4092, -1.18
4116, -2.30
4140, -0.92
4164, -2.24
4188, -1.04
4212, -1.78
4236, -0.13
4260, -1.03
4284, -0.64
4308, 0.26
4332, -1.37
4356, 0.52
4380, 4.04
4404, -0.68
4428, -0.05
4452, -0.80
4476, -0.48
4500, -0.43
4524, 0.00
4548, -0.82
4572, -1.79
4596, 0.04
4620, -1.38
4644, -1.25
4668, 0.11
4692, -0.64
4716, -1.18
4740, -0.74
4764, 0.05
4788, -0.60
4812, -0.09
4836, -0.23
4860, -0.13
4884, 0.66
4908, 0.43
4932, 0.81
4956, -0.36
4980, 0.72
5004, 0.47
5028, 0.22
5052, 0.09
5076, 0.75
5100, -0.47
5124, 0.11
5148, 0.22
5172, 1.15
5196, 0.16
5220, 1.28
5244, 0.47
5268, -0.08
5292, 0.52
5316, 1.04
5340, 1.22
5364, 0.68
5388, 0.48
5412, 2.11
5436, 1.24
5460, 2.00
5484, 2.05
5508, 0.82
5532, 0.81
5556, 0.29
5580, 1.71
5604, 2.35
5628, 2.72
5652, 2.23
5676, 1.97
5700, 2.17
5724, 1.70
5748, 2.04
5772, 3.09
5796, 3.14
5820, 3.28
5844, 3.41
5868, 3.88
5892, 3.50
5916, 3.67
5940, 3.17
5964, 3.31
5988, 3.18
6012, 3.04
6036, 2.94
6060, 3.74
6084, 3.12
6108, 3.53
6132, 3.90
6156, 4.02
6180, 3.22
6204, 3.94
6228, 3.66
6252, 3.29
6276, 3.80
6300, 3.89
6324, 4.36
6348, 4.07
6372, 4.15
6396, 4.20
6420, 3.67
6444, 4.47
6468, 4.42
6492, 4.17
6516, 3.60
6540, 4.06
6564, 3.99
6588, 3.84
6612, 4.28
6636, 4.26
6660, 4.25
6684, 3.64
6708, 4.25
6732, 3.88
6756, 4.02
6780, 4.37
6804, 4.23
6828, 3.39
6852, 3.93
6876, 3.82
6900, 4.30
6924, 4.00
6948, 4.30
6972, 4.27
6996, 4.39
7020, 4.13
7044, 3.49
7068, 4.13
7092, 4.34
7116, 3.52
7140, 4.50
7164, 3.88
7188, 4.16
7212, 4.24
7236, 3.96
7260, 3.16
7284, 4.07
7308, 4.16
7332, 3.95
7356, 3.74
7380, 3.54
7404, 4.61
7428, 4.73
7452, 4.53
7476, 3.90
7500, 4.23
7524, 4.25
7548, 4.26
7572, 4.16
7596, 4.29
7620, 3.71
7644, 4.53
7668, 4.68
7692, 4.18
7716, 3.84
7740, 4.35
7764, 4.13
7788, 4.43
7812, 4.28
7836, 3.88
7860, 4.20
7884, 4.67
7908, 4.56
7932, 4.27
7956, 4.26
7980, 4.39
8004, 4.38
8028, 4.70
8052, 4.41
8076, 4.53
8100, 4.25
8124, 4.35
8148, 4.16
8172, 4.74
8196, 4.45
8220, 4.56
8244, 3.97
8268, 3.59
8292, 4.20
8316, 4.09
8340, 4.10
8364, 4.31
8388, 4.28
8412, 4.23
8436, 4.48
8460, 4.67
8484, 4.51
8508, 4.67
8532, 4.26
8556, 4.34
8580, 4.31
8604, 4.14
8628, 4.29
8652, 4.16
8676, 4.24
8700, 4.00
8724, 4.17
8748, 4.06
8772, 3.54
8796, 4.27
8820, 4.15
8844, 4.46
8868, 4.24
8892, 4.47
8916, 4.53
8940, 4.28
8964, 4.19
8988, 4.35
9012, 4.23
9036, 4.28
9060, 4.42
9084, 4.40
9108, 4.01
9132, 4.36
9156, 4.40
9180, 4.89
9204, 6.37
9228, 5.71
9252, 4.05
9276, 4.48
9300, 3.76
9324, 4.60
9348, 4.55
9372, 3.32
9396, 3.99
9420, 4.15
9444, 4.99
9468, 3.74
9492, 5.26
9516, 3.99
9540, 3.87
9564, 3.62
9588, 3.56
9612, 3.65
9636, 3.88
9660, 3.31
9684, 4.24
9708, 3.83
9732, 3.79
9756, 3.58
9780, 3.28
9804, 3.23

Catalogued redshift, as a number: 0.40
